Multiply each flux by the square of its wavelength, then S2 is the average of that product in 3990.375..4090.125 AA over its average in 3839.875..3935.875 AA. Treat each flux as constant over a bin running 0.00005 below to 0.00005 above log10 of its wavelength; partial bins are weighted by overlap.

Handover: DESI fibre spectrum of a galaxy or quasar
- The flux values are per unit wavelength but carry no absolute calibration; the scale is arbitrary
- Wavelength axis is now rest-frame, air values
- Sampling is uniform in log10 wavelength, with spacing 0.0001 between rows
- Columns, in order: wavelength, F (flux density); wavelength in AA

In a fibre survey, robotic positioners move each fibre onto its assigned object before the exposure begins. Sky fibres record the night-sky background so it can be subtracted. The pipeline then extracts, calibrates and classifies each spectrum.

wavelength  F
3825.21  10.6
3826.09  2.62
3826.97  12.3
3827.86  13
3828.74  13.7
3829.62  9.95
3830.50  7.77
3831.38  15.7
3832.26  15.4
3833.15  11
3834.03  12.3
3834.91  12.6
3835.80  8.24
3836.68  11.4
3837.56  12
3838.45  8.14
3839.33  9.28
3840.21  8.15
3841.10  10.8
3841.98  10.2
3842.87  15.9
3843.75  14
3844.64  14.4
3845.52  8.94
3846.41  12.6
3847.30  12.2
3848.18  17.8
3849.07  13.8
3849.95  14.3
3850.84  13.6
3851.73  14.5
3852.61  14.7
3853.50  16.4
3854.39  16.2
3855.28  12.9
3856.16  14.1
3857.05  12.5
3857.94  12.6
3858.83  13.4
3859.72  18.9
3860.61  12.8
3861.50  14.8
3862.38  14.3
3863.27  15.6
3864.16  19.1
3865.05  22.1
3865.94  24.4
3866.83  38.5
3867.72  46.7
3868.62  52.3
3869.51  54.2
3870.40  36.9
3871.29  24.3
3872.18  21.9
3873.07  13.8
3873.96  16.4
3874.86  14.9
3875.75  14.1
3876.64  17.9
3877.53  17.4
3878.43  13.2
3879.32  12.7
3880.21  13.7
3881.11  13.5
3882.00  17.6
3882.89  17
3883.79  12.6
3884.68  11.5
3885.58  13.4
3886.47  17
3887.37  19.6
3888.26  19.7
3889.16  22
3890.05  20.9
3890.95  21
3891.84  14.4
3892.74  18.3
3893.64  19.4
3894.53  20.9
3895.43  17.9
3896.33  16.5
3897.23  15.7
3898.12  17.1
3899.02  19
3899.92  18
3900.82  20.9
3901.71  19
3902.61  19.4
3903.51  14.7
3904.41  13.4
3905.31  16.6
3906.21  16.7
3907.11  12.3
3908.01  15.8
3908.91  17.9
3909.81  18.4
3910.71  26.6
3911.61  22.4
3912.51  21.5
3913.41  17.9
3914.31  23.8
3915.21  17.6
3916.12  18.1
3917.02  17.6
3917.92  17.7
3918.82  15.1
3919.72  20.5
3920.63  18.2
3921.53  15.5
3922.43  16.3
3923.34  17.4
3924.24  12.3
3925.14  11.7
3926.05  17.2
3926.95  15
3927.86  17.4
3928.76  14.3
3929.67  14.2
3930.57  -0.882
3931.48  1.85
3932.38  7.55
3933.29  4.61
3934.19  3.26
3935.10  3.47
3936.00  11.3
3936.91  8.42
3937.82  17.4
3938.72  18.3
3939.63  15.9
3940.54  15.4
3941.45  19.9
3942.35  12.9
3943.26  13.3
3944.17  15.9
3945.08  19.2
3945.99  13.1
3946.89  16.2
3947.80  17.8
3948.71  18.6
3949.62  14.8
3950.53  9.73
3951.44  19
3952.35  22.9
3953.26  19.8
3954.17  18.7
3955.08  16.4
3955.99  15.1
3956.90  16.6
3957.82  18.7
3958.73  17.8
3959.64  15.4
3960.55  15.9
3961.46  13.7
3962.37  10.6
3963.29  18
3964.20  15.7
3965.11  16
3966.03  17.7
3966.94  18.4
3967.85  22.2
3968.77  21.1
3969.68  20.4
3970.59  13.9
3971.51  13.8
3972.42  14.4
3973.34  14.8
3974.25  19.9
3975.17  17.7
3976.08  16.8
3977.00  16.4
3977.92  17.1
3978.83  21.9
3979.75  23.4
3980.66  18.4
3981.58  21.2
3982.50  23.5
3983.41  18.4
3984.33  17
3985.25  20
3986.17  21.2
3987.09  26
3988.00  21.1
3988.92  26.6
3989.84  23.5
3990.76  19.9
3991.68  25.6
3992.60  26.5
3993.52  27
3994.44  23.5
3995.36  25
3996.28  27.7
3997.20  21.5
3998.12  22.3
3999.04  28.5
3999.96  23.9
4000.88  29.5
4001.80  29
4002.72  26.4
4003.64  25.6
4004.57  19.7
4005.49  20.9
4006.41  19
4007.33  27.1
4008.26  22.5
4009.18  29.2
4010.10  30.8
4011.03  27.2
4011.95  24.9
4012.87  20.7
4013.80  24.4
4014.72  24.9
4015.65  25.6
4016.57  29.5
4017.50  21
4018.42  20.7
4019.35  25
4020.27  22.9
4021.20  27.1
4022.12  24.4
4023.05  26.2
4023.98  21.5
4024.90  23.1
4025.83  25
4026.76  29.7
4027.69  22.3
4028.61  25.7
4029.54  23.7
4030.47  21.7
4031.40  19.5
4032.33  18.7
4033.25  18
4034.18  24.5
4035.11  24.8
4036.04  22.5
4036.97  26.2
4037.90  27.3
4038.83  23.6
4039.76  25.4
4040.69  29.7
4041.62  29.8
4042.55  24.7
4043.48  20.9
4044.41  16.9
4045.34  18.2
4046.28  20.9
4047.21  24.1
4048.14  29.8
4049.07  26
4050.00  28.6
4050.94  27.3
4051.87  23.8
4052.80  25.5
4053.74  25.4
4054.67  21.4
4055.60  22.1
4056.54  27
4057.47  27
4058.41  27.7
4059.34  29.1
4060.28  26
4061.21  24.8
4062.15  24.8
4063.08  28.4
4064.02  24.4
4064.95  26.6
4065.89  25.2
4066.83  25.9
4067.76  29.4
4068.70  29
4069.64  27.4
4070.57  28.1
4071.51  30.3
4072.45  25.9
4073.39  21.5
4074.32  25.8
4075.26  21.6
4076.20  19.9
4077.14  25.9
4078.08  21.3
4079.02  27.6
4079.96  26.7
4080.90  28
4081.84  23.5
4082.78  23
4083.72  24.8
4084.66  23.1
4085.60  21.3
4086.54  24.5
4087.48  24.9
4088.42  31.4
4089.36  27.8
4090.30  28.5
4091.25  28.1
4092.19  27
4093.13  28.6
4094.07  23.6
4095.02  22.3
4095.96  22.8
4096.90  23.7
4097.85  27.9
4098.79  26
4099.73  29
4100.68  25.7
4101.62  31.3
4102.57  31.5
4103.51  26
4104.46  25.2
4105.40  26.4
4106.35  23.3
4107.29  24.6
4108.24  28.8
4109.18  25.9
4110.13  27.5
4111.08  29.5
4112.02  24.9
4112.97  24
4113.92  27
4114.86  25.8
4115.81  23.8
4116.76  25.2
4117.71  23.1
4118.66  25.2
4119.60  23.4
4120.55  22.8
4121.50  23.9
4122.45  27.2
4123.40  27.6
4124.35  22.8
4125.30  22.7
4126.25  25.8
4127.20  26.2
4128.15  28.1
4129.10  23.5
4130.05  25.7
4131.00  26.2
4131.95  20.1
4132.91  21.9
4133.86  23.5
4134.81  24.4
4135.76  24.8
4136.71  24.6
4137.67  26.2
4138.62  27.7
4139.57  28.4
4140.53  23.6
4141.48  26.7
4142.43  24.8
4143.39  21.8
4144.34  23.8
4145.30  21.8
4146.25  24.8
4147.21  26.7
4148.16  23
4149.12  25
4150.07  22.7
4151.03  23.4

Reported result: 1.6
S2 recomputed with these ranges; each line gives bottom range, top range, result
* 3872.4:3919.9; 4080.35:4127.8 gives 1.64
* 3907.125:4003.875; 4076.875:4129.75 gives 1.54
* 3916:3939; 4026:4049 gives 1.97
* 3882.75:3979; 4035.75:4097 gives 1.67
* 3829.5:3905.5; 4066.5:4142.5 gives 1.68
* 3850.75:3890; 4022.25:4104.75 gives 1.43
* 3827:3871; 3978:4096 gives 1.60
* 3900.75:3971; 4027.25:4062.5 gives 1.63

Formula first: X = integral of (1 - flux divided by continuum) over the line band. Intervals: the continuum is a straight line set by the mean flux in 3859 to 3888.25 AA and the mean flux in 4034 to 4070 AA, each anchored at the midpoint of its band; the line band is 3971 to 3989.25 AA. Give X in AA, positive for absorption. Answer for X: 3.3 AA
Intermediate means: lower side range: 20.9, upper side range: 25.4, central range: 19.4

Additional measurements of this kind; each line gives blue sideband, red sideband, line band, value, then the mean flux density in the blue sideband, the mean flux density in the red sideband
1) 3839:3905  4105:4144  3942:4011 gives 3.0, 17.9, 25.1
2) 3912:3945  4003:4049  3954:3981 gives 1.4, 14.2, 24.1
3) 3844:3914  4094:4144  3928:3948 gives 8.2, 18.5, 25.4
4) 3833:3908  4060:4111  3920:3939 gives 7.7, 17.2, 26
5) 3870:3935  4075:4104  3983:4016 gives -4.6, 16.4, 25.7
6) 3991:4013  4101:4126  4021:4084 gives 1.4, 25.2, 25.7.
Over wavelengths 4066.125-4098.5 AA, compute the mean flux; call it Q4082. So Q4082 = 25.6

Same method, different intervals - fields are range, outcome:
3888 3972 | 16.2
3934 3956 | 15.2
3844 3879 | 19.4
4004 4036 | 23.9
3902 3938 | 14.7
